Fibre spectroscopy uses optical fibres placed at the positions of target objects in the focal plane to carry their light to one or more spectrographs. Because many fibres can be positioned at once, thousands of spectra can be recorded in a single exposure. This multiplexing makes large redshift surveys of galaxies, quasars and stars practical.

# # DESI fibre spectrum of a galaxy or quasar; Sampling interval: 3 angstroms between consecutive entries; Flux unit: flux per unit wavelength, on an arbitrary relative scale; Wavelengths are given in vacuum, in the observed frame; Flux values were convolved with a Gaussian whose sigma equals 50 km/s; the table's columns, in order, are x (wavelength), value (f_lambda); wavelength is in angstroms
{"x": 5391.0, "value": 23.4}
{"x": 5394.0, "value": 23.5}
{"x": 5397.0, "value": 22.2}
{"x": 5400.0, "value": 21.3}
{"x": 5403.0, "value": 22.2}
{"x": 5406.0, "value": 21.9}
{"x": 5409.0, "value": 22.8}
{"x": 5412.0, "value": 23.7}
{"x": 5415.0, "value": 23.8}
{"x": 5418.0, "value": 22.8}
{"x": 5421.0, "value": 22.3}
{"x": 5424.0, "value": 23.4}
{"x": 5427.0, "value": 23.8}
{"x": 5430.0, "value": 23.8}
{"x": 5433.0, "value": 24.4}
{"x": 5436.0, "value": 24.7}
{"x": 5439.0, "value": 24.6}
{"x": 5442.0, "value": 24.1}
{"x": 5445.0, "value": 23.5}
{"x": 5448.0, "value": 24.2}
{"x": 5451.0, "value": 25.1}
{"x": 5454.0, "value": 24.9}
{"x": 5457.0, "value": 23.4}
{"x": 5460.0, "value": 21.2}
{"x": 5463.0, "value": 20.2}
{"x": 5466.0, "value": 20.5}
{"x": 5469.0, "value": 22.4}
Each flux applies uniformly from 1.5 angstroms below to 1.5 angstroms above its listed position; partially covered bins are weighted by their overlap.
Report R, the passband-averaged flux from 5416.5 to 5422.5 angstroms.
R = 22.6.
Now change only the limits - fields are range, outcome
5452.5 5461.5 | 23.2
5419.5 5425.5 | 22.8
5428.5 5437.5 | 24.3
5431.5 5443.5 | 24.4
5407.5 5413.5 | 23.2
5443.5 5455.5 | 24.4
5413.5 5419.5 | 23.3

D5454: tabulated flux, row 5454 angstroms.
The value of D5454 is 24.9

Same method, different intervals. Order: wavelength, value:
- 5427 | 23.8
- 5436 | 24.7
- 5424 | 23.4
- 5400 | 21.3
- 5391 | 23.4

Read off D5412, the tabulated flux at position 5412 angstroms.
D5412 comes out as 23.7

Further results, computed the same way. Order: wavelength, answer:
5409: 22.8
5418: 22.8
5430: 23.8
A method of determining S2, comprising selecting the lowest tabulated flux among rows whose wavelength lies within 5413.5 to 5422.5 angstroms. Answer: 22.3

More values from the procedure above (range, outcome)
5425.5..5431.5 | 23.8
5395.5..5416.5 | 21.3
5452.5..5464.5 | 20.2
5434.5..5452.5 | 23.5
